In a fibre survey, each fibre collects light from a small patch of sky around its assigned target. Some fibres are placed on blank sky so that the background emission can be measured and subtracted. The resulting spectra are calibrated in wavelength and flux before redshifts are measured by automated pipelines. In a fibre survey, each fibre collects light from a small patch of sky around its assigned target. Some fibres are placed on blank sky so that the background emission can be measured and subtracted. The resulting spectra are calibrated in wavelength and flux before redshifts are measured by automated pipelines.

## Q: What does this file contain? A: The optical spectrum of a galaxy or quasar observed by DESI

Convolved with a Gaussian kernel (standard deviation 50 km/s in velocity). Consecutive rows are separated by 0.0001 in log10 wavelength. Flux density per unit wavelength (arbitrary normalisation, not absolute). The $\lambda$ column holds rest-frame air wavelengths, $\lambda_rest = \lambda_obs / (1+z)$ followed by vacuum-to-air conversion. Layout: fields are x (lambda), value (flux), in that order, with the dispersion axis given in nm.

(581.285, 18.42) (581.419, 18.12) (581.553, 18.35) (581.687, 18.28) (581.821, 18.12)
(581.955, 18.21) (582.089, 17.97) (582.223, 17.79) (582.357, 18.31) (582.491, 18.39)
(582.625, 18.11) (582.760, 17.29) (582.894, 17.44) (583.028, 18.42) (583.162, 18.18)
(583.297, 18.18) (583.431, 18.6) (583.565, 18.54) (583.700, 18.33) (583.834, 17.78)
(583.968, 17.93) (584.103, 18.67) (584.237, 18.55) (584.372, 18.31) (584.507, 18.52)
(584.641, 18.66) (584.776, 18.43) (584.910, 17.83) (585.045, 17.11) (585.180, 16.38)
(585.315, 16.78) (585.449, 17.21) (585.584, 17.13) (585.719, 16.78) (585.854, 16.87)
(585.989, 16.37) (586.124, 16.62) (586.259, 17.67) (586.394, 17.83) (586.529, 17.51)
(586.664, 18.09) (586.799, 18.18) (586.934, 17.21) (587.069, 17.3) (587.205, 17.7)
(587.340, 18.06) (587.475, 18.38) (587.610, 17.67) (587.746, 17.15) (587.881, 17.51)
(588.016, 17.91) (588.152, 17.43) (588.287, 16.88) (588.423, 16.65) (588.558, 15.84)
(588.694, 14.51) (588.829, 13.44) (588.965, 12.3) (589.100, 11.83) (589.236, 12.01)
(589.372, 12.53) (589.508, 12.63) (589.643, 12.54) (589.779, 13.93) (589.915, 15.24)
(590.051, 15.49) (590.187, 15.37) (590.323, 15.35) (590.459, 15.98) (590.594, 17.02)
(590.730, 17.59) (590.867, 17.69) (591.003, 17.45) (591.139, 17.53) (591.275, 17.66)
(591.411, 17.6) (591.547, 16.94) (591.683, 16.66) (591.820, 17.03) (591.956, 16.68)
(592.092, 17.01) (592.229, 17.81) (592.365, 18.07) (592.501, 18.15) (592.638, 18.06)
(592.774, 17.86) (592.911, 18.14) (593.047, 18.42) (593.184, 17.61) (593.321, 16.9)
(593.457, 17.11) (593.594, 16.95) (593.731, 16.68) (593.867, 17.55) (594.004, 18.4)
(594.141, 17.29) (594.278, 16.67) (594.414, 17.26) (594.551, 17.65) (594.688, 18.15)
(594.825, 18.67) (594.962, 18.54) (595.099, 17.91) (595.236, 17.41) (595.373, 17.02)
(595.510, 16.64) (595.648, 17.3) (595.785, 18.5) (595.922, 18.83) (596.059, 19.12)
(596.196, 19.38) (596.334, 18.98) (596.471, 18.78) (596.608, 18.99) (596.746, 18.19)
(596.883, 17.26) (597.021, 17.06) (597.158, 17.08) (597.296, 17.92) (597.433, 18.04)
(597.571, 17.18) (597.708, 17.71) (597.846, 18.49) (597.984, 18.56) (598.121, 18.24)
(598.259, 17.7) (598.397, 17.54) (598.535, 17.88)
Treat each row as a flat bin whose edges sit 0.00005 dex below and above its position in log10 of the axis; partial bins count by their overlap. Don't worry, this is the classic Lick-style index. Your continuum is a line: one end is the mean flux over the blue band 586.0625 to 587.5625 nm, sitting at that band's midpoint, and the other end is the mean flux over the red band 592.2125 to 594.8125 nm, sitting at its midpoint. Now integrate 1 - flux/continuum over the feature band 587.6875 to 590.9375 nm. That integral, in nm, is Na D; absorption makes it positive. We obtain 0.456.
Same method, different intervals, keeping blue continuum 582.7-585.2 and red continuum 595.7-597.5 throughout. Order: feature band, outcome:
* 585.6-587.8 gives 0.08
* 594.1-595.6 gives 0.06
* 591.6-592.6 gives 0.05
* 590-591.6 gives 0.12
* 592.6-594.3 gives 0.07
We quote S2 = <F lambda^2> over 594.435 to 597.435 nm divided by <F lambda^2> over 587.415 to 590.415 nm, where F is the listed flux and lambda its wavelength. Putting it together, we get 1.2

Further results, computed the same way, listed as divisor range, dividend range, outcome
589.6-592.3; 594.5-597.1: 1.12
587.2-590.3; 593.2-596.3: 1.18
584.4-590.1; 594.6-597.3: 1.14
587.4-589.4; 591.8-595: 1.15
